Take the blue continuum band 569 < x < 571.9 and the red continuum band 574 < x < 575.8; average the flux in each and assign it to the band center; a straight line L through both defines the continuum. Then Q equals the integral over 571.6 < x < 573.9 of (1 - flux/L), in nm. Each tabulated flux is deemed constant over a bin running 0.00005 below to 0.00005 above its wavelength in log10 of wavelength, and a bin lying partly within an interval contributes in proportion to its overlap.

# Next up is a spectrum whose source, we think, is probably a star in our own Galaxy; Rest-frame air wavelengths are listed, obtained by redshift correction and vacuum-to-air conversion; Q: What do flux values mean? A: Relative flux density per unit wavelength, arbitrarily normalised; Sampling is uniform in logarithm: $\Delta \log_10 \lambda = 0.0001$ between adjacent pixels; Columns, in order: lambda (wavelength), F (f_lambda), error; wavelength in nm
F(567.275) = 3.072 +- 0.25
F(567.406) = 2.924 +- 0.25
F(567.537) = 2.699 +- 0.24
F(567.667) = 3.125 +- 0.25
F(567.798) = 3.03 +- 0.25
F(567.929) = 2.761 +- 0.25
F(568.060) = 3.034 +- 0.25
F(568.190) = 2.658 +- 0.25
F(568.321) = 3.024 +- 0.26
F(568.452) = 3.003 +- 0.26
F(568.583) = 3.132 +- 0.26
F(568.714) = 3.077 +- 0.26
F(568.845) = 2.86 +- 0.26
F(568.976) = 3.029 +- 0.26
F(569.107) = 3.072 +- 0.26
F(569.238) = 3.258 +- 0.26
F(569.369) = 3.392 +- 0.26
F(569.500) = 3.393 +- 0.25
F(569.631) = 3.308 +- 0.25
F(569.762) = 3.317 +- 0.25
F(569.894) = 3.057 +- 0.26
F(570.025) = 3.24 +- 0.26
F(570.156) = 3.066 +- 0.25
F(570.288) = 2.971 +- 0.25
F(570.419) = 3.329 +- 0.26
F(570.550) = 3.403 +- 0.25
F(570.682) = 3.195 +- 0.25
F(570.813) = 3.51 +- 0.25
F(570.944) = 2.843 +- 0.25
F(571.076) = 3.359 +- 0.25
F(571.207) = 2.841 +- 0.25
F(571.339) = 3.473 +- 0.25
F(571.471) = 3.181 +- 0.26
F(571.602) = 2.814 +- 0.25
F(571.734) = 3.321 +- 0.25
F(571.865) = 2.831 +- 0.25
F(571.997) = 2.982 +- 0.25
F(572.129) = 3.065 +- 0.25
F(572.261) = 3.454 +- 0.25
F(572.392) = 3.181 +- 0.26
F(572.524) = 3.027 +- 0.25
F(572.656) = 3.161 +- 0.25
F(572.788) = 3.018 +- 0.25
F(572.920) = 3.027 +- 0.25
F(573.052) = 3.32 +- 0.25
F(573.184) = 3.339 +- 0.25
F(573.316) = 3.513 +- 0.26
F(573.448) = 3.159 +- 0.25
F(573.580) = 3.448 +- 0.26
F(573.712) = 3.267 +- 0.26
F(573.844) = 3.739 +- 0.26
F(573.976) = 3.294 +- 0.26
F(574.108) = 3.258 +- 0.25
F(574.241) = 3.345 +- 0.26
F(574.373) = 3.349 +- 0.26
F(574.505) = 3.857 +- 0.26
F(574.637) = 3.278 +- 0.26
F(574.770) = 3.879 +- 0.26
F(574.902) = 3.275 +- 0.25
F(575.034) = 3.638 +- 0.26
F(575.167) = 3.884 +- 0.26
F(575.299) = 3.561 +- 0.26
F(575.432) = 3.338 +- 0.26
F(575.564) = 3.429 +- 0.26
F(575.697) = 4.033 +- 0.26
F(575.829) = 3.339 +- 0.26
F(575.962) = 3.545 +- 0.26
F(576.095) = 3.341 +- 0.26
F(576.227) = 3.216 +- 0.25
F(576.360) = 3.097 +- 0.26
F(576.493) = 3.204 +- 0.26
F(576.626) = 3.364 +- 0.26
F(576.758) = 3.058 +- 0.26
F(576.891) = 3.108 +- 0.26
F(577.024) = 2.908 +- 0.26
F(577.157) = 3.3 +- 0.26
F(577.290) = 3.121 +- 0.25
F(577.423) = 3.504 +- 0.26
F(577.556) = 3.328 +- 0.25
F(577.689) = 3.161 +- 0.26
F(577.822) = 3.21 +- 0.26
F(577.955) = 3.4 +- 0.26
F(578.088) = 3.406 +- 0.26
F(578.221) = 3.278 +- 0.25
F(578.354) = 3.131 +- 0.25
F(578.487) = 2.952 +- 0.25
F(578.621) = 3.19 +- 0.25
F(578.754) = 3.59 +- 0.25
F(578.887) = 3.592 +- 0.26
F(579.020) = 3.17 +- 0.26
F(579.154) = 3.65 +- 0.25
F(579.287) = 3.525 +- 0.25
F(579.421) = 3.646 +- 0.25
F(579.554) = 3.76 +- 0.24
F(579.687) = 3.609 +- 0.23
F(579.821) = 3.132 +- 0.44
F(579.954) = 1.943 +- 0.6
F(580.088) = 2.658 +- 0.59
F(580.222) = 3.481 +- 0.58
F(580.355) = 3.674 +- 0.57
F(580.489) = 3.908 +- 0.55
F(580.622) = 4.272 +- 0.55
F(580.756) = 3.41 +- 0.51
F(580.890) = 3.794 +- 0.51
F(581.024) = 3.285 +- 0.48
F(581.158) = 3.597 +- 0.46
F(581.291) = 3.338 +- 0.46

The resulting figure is 0.11 nm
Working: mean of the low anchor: 3.19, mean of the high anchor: 3.54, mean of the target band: 3.21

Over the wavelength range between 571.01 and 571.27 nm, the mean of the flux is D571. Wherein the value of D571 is 3.11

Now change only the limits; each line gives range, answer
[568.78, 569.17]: 2.99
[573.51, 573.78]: 3.36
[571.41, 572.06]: 3.03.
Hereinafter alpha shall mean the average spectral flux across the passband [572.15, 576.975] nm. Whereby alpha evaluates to 3.37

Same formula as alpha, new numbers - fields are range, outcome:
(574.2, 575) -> 3.51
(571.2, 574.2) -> 3.21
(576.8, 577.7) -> 3.2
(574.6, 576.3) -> 3.52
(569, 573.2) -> 3.18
